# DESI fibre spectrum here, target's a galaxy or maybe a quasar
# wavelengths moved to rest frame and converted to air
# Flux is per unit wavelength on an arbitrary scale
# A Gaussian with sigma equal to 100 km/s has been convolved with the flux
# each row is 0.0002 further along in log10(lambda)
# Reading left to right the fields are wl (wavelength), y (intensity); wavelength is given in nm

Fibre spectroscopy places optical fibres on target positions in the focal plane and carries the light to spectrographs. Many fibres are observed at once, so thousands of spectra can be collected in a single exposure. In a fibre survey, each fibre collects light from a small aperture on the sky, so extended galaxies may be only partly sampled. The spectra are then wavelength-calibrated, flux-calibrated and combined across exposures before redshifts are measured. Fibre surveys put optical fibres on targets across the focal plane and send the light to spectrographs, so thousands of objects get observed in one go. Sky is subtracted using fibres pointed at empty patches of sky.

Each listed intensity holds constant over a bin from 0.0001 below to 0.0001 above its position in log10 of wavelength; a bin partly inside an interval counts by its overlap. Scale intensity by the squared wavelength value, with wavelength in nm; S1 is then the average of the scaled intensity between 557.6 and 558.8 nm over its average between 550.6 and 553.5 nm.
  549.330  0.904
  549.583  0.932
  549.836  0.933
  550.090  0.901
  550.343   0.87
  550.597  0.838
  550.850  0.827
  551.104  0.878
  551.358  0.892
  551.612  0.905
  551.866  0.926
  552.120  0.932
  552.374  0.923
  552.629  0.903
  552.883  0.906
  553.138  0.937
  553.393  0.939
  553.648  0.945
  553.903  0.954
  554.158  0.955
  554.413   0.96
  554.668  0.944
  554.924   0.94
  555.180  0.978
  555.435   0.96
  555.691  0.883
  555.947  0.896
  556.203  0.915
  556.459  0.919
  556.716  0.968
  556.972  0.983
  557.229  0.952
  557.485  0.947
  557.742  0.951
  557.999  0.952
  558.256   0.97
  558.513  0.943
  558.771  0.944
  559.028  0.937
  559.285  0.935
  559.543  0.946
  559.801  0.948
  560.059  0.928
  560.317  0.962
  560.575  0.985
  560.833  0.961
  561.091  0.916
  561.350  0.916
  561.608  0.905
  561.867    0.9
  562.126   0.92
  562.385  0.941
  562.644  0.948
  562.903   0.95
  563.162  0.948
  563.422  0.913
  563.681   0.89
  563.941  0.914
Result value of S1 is 1.08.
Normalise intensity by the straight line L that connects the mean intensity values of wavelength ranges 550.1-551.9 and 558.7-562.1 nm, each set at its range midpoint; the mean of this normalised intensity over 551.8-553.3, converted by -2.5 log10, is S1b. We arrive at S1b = -0.04 mag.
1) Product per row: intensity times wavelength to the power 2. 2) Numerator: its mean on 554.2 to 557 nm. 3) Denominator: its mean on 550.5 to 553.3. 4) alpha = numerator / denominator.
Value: 1.06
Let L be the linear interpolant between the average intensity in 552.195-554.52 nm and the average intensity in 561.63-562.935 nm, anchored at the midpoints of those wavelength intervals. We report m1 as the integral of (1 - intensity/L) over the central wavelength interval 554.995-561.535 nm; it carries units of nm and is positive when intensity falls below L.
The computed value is -0.08 nm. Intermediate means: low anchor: 0.936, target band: 0.943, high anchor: 0.928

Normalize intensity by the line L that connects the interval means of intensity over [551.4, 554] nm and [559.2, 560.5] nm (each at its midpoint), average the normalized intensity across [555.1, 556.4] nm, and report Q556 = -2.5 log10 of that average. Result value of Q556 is 0.01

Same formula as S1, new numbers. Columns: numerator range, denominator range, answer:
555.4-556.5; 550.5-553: 1.03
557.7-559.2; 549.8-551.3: 1.12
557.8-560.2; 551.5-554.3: 1.04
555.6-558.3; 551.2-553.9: 1.04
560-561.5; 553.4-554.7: 1.02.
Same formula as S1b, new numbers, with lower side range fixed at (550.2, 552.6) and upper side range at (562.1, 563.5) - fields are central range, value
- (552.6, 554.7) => -0.05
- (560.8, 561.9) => 0.02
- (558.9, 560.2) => -0.02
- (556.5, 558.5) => -0.05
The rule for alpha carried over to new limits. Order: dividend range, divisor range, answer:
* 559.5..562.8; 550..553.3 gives 1.08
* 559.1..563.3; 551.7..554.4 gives 1.04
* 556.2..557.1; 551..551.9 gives 1.08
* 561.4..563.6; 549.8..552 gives 1.09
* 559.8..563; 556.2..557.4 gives 1.00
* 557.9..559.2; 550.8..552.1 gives 1.09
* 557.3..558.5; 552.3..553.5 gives 1.06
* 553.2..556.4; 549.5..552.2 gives 1.07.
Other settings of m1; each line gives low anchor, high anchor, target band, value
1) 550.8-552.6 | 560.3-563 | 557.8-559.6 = -0.042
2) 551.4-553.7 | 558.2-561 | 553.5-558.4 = -0.054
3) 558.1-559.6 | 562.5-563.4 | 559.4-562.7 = 0.030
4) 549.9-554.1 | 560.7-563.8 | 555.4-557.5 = -0.045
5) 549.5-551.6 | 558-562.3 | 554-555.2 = -0.061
